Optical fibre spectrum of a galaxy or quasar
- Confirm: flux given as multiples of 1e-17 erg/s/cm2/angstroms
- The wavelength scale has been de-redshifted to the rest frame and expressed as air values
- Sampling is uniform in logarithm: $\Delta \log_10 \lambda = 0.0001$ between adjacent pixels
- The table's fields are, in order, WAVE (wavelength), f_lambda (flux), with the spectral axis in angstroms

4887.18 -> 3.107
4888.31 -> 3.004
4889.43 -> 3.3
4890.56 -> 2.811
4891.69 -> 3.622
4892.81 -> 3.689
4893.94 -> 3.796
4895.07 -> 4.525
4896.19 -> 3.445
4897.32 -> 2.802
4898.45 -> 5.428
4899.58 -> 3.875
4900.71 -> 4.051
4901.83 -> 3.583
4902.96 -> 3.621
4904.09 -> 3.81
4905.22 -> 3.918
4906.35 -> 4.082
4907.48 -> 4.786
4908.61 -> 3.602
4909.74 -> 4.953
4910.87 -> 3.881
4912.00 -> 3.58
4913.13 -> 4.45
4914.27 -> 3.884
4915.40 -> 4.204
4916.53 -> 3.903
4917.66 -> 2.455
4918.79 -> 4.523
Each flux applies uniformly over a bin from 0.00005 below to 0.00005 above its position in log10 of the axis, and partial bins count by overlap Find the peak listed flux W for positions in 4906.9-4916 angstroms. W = 4.953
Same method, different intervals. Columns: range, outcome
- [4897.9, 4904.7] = 5.428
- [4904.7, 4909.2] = 4.786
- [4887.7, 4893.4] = 3.689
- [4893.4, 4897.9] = 4.525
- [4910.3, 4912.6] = 3.881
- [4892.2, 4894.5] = 3.796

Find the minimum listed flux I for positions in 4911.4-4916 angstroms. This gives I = 3.58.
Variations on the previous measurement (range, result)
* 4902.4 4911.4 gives 3.602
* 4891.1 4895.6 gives 3.622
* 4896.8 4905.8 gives 2.802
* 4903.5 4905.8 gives 3.81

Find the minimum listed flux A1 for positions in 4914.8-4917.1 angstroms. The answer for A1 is 3.903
